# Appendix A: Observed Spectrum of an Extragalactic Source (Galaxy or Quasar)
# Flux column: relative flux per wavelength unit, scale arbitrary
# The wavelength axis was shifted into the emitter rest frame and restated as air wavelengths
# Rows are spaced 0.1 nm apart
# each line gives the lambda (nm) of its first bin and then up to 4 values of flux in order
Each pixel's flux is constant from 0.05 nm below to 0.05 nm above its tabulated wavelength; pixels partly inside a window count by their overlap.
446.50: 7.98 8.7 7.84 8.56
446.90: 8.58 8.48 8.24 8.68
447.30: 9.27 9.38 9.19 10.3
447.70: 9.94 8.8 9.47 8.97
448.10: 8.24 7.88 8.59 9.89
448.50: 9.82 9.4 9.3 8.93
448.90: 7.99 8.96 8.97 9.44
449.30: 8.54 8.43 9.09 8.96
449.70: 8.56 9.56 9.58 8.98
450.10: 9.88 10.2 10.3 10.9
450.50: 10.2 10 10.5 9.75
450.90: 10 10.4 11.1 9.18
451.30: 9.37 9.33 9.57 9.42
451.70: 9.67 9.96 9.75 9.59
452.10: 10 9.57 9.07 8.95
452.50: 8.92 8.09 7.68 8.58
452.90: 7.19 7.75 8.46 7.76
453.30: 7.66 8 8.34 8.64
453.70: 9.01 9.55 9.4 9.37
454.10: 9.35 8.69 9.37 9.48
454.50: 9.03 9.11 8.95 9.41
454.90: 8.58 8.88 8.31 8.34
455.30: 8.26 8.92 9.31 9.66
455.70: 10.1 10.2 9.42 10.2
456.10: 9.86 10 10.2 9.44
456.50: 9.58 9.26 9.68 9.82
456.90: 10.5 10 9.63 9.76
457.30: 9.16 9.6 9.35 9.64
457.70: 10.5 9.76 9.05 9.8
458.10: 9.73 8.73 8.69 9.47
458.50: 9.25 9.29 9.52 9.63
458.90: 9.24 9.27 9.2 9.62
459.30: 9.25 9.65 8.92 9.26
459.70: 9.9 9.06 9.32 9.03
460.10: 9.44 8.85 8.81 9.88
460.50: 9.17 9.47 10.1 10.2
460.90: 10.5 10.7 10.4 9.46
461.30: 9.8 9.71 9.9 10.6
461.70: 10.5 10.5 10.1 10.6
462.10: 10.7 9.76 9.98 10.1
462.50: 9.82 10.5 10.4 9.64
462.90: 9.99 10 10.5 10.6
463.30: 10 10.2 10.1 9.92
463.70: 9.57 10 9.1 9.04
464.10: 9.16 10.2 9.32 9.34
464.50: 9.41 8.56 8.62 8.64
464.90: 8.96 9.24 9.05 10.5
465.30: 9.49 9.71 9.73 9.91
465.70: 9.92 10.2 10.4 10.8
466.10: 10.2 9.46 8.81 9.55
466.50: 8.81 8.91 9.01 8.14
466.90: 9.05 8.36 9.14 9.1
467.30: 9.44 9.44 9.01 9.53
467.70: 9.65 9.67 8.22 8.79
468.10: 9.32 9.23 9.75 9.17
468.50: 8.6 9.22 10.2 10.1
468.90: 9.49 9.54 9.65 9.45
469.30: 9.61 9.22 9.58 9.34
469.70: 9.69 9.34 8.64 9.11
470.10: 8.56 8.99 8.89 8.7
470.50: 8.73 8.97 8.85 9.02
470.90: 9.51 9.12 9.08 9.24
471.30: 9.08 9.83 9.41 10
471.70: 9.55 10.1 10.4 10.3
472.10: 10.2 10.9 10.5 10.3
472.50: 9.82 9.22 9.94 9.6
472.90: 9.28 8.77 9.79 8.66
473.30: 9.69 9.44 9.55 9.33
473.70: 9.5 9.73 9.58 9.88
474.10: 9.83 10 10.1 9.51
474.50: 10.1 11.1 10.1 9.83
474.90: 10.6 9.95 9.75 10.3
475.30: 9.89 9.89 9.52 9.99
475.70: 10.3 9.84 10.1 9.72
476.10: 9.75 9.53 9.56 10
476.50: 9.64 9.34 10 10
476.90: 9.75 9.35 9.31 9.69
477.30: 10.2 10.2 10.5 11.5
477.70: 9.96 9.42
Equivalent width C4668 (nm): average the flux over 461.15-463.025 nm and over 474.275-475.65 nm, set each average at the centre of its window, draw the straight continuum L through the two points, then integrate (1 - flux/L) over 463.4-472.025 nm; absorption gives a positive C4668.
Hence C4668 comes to 0.61 nm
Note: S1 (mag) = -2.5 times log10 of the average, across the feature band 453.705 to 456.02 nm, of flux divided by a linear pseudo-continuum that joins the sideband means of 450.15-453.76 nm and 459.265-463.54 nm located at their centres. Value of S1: 0.03 mag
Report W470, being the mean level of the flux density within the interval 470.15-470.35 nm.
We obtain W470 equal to 8.94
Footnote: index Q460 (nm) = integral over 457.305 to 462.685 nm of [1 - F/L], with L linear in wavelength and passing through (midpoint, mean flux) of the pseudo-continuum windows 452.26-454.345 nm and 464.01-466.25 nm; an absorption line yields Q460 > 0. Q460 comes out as -0.324 nm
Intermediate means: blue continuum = 8.56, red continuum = 9.57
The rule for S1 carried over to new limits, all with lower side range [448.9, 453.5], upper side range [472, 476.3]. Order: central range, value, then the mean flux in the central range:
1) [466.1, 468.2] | 0.06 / 9.1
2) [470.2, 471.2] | 0.09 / 9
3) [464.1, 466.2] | 0.00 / 9.6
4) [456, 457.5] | -0.04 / 9.75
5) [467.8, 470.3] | 0.05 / 9.28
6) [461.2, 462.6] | -0.07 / 10.1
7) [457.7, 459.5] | 0.00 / 9.38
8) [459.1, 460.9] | 0.00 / 9.43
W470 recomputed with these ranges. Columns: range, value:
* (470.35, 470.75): 8.81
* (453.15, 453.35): 7.71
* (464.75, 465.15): 8.97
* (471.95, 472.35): 10.5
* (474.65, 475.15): 10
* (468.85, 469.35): 9.55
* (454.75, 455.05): 8.96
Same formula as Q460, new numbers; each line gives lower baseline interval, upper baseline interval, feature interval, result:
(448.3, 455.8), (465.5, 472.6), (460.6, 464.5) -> -0.28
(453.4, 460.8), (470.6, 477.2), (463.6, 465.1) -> 0.05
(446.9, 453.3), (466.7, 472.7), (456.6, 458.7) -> -0.07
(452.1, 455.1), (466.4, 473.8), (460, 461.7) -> -0.15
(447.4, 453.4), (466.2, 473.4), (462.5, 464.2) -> -0.11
